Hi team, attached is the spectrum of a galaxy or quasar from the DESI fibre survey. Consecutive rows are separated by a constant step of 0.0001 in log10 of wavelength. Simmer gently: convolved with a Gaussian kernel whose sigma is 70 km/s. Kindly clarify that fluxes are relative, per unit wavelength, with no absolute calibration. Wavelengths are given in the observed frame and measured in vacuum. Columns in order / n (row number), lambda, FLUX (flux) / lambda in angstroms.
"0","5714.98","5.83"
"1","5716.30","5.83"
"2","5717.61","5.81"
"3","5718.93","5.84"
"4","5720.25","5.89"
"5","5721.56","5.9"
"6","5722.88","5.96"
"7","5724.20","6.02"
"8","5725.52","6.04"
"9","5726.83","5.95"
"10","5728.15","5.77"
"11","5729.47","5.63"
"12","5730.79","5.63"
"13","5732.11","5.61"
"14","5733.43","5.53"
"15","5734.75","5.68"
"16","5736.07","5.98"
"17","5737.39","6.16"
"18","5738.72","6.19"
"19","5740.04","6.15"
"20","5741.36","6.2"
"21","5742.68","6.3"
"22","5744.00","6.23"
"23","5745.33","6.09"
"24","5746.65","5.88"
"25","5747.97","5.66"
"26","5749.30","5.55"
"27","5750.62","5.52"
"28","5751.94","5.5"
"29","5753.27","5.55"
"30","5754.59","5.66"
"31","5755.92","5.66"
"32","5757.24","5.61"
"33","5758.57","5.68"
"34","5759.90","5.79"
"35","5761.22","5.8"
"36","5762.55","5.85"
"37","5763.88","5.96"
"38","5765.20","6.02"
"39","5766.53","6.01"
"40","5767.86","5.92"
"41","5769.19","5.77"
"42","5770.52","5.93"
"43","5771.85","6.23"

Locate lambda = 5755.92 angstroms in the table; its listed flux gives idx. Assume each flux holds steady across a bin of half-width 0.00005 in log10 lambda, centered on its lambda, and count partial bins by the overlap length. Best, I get 5.66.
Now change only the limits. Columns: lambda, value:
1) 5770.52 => 5.93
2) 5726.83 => 5.95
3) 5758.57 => 5.68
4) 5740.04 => 6.15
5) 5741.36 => 6.2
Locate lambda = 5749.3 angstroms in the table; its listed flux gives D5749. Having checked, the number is 5.55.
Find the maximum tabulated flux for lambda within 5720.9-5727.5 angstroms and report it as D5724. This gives 6.04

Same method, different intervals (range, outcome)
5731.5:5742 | 6.2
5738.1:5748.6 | 6.3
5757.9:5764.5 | 5.96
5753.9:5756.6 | 5.66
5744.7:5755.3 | 6.09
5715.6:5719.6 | 5.84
